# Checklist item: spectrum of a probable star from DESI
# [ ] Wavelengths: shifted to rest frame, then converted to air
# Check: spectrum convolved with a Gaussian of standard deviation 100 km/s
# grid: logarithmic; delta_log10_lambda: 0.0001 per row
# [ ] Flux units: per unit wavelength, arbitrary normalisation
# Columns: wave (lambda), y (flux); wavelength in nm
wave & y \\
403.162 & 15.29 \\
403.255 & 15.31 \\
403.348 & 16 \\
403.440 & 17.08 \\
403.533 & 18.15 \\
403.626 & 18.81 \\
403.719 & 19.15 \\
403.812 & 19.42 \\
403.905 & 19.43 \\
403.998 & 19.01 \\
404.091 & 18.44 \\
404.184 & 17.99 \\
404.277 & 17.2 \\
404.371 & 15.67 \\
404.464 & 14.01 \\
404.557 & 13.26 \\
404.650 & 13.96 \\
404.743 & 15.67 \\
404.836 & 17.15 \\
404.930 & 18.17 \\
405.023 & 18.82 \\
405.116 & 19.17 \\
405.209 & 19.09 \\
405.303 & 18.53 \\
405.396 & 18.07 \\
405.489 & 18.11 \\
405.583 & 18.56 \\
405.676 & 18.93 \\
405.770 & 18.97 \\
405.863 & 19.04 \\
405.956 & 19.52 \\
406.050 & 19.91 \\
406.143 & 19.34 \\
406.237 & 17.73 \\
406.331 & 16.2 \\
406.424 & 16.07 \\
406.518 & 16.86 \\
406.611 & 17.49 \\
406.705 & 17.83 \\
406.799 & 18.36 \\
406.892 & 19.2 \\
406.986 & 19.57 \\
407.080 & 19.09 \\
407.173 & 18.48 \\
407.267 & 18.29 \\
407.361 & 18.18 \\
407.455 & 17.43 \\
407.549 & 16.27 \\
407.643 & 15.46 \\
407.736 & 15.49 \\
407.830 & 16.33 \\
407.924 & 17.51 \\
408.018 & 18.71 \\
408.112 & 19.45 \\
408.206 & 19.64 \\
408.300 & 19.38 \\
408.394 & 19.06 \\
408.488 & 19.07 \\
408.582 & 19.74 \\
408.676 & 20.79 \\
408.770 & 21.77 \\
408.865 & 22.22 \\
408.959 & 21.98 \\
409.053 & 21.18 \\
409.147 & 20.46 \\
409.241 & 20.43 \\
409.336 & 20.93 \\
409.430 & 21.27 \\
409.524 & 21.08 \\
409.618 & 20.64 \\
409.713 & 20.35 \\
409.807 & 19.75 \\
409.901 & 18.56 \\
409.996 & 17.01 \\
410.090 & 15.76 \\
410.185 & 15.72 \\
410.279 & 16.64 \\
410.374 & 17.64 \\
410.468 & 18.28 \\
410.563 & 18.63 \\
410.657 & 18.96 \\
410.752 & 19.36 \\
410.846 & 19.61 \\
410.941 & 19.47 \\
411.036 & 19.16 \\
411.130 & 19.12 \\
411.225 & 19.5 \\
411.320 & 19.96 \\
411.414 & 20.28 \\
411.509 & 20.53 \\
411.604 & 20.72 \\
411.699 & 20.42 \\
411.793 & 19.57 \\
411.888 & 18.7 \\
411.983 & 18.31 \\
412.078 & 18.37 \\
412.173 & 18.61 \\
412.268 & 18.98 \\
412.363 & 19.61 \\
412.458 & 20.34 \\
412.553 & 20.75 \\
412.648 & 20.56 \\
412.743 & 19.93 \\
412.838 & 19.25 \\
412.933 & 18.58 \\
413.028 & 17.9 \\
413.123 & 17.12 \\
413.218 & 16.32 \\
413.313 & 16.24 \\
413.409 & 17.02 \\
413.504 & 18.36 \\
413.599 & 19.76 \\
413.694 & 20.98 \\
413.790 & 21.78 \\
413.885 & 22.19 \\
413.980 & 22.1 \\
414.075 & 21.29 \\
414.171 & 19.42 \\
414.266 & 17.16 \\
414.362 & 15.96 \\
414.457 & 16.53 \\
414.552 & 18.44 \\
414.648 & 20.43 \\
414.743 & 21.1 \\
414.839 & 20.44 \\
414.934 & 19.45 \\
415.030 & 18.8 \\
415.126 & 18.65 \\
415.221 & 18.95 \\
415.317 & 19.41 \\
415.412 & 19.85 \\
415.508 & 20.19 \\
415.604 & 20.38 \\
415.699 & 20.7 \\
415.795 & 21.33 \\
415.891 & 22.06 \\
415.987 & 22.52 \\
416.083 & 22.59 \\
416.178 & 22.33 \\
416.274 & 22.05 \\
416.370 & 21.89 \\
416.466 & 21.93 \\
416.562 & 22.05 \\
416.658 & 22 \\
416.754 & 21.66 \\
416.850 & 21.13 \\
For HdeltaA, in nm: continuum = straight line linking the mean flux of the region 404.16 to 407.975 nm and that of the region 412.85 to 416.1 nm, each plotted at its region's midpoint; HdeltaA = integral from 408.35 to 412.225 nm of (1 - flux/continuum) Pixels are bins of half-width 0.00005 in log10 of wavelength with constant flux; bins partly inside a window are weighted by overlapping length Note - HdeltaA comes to -0.20 nm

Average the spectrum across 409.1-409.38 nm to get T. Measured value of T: 20.6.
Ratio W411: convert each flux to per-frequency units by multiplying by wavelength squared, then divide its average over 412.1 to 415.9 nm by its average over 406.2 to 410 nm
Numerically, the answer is 1.05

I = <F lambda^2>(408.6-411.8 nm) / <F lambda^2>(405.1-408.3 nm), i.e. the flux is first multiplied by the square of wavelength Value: 1.10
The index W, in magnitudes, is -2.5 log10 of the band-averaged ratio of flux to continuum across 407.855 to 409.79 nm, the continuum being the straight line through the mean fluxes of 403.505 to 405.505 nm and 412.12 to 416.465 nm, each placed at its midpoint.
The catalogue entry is -0.094 mag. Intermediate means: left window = 17.6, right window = 19.8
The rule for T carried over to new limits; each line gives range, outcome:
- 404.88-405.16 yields 18.7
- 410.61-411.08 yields 19.3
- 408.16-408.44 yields 19.4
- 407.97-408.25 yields 19.2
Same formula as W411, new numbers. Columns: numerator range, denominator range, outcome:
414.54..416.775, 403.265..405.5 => 1.26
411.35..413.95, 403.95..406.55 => 1.14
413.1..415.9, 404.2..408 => 1.15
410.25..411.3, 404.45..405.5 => 1.13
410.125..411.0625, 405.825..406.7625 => 1.04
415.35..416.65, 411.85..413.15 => 1.15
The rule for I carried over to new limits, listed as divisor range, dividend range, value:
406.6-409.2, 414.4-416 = 1.09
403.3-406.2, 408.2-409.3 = 1.17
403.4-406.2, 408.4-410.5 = 1.12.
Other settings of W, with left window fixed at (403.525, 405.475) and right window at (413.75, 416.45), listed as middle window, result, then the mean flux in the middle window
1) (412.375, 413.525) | 0.07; 18.6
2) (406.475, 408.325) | 0.02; 17.9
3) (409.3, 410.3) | 0.00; 18.9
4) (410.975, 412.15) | -0.01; 19.5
